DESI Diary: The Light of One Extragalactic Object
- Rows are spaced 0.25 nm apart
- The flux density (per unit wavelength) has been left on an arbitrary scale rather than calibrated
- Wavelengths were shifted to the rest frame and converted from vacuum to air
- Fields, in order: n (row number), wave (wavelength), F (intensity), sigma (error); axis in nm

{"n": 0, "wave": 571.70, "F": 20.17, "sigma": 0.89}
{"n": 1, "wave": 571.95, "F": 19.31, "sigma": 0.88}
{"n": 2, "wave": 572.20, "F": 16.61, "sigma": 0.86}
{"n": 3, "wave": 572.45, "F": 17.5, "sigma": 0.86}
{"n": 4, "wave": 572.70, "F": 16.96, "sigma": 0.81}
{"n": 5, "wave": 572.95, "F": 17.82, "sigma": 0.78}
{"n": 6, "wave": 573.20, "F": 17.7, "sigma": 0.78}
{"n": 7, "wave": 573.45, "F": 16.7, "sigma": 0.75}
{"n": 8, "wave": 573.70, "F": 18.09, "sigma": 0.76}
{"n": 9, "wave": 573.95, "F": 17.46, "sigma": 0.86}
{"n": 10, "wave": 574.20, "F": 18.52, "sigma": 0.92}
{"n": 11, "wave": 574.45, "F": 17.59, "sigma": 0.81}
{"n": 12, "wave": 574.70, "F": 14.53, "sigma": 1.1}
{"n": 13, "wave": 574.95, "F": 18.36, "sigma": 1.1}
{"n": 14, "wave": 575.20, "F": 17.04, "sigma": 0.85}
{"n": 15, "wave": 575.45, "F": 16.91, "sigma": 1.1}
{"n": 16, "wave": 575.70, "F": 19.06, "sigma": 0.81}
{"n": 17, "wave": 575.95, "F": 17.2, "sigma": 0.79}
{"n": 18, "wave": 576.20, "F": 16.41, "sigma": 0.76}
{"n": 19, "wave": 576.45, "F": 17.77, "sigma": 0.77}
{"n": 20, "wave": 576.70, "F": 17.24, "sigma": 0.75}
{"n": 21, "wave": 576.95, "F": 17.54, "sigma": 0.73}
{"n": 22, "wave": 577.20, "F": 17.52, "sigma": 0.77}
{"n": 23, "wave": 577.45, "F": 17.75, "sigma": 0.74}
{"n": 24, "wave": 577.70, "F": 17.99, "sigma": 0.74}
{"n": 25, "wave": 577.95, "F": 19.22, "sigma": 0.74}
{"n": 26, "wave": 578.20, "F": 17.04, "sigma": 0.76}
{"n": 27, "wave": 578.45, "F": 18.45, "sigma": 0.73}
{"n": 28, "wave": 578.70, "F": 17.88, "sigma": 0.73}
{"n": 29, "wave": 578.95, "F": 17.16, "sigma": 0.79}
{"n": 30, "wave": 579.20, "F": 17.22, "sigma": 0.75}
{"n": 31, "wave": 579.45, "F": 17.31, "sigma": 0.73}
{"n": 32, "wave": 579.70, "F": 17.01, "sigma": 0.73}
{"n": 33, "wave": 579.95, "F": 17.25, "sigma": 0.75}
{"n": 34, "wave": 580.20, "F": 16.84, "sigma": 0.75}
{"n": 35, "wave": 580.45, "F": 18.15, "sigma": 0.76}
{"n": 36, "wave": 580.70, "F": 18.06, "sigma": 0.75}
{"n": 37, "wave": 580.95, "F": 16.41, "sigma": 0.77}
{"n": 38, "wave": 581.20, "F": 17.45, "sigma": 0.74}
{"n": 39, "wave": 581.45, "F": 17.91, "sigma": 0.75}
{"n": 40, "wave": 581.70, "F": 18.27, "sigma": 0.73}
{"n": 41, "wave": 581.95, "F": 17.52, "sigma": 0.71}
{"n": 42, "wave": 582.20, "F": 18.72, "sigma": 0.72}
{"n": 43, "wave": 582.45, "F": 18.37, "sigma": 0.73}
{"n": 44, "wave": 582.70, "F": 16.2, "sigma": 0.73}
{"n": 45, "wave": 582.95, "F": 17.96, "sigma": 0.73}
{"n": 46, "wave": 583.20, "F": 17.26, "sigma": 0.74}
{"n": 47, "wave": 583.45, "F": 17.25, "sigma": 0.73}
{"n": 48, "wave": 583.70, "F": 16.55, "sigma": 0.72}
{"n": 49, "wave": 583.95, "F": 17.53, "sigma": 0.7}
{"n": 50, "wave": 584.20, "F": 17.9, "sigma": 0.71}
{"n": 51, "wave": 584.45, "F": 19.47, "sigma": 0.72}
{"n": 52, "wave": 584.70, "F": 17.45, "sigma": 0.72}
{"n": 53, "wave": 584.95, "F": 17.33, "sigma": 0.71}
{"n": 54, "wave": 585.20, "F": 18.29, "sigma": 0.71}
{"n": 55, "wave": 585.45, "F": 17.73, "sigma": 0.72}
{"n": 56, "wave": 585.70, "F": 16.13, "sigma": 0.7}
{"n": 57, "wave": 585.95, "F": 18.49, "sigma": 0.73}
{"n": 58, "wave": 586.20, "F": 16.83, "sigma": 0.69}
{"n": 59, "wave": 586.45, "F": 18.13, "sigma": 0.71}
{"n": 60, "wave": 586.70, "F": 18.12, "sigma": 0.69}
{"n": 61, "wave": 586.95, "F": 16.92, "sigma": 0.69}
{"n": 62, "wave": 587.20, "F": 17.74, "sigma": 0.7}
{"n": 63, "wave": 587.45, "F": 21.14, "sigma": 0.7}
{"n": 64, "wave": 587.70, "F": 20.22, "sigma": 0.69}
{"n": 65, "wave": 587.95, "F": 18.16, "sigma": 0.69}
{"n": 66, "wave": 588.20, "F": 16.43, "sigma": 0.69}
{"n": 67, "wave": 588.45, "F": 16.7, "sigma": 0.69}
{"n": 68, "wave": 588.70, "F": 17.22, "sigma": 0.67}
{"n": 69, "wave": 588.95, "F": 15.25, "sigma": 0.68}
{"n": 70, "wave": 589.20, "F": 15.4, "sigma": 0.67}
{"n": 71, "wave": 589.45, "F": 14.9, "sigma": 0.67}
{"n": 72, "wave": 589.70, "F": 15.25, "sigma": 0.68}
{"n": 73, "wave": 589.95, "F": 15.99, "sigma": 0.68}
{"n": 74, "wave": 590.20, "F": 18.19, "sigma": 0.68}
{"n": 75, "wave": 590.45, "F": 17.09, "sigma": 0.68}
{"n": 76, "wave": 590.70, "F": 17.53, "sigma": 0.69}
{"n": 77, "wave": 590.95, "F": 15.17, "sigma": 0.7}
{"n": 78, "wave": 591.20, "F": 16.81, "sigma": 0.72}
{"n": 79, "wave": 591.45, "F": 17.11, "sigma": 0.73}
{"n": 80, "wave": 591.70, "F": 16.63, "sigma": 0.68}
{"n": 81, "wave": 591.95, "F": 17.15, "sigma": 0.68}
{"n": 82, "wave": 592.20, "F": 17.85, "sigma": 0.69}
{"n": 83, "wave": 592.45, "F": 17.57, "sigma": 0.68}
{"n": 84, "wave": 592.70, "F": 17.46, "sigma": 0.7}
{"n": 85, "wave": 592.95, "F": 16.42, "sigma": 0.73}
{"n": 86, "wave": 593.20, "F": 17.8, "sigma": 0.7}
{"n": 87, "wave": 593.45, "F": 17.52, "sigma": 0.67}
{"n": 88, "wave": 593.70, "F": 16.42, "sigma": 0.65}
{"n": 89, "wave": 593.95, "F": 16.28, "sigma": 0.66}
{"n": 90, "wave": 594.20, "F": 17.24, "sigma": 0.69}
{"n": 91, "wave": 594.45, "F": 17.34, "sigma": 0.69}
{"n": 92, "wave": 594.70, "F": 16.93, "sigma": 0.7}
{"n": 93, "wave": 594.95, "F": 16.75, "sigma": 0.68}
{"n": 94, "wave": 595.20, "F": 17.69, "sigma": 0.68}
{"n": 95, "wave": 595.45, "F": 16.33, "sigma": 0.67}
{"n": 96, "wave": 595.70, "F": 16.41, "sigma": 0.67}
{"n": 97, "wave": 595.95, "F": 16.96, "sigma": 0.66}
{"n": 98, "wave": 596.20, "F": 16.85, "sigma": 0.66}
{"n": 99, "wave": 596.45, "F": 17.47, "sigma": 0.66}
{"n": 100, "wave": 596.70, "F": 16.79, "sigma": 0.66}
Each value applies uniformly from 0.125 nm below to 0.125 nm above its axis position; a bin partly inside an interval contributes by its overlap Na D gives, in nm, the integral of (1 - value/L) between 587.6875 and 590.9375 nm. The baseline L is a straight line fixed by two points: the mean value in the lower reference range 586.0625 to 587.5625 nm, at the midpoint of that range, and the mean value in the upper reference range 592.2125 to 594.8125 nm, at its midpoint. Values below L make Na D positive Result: 0.21 nm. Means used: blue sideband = 18.1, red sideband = 17.1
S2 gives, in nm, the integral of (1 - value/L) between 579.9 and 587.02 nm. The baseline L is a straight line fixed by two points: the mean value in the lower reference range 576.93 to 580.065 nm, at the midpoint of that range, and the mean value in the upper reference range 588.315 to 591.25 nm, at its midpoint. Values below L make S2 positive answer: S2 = -0.24 nm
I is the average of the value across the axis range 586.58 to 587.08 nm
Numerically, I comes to 17.5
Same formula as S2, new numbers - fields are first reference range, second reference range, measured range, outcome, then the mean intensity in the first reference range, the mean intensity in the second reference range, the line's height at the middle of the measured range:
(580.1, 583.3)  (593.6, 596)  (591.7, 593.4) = -0.04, 17.6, 16.8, 17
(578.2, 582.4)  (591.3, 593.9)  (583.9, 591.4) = 0.01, 17.6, 17.2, 17.3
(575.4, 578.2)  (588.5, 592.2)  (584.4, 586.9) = -0.12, 17.7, 16.5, 16.9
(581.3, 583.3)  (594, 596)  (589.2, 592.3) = 0.11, 17.8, 16.9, 17.2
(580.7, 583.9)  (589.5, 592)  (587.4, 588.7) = -0.10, 17.5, 16.6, 16.9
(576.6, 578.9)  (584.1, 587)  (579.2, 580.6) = 0.04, 17.8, 17.8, 17.8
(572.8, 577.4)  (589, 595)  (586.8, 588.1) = -0.14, 17.4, 16.8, 16.9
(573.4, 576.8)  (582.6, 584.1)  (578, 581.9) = -0.07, 17.4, 17.2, 17.2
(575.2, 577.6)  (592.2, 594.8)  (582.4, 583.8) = 0.01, 17.5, 17.1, 17.3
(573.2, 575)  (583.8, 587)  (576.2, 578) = -0.03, 17.3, 17.7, 17.4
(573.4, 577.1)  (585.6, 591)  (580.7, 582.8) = -0.05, 17.4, 17.2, 17.3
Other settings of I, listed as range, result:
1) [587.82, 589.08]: 16.8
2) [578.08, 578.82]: 17.8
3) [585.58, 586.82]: 17.5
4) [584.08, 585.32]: 18.1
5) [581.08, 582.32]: 18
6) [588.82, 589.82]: 15.2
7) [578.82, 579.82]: 17.2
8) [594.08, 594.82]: 17.2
